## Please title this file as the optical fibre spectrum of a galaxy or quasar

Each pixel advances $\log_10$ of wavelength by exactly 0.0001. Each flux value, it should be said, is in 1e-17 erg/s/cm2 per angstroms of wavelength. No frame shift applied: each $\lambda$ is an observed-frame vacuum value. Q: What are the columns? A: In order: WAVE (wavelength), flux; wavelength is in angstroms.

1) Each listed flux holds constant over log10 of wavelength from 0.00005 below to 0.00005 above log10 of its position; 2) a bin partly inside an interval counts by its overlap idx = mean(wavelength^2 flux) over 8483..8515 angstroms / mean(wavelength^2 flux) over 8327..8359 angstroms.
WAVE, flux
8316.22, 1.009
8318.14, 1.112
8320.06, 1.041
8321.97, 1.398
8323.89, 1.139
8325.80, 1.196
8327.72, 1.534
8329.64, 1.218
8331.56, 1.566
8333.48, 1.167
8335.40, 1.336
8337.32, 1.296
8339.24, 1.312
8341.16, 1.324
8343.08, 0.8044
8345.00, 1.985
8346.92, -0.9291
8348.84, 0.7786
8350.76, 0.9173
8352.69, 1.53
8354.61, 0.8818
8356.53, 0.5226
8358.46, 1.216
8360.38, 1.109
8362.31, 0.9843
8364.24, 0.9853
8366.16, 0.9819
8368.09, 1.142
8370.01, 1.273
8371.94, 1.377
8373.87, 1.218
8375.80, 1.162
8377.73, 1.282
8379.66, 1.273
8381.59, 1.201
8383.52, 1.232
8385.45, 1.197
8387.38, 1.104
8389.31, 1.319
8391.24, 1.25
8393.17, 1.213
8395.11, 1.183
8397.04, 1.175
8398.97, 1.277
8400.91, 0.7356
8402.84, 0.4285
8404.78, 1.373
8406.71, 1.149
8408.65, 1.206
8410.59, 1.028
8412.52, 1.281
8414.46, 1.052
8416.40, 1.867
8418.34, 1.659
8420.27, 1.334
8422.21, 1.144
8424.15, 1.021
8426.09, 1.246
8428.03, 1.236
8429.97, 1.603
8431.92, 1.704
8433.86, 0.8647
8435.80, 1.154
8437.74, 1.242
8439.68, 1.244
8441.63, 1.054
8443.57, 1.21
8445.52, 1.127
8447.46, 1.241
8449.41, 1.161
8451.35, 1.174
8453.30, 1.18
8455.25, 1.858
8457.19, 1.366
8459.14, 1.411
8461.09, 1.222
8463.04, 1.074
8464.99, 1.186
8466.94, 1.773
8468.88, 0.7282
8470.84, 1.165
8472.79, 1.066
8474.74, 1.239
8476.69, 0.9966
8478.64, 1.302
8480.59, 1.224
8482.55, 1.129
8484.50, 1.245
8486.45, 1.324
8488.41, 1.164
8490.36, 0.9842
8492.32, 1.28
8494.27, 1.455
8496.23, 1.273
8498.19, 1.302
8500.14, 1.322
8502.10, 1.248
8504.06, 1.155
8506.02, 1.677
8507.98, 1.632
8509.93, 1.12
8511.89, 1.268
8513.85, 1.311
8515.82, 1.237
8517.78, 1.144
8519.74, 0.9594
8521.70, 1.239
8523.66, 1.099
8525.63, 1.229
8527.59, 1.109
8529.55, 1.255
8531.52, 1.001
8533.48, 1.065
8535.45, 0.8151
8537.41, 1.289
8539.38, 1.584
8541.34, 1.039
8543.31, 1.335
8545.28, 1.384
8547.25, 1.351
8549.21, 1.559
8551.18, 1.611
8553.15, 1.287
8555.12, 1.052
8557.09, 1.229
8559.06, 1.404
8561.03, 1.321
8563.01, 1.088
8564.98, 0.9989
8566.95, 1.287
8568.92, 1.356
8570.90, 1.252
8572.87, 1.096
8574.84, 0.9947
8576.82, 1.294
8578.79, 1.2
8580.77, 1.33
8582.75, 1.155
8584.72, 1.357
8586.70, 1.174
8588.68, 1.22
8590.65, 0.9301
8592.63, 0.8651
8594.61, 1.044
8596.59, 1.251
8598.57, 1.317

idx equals 1.2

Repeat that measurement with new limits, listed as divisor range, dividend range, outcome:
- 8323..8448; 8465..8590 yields 1.09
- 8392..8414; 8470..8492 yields 1.09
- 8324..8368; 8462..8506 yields 1.17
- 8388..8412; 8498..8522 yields 1.18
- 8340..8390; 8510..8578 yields 1.19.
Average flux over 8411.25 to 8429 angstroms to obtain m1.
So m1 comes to 1.31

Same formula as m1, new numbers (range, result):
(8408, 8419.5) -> 1.35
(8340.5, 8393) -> 1.08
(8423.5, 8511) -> 1.25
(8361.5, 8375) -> 1.14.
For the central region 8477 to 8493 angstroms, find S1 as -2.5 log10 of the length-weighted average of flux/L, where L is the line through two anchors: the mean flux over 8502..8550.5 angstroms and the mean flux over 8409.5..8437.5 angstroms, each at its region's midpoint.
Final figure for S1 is 0.06 mag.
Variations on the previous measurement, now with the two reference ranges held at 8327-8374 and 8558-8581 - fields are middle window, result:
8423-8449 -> -0.07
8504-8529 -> -0.06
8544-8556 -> -0.14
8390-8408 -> 0.03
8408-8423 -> -0.17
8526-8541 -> 0.03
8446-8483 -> -0.07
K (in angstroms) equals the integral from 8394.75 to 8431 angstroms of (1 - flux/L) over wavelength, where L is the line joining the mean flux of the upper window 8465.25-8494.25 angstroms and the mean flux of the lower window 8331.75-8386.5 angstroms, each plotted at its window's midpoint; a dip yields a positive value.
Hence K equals -2.2 angstroms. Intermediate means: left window 1.1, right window 1.2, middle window 1.21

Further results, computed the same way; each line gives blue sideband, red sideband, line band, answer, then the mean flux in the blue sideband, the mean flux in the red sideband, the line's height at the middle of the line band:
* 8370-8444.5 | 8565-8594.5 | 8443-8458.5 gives -1.1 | 1.22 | 1.17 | 1.21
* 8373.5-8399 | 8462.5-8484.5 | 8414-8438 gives -2.5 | 1.22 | 1.18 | 1.2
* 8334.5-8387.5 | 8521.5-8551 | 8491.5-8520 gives -2.2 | 1.09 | 1.23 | 1.21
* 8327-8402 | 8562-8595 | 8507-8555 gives -3.8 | 1.13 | 1.16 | 1.15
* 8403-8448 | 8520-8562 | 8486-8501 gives -0.2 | 1.25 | 1.25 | 1.25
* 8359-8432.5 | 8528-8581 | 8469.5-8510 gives -0.8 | 1.21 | 1.24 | 1.23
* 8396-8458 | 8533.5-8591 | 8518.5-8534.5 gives 1.5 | 1.23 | 1.24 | 1.24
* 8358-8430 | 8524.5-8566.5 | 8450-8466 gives -1.2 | 1.19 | 1.24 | 1.21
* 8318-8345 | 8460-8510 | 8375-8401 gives 1.3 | 1.28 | 1.24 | 1.26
